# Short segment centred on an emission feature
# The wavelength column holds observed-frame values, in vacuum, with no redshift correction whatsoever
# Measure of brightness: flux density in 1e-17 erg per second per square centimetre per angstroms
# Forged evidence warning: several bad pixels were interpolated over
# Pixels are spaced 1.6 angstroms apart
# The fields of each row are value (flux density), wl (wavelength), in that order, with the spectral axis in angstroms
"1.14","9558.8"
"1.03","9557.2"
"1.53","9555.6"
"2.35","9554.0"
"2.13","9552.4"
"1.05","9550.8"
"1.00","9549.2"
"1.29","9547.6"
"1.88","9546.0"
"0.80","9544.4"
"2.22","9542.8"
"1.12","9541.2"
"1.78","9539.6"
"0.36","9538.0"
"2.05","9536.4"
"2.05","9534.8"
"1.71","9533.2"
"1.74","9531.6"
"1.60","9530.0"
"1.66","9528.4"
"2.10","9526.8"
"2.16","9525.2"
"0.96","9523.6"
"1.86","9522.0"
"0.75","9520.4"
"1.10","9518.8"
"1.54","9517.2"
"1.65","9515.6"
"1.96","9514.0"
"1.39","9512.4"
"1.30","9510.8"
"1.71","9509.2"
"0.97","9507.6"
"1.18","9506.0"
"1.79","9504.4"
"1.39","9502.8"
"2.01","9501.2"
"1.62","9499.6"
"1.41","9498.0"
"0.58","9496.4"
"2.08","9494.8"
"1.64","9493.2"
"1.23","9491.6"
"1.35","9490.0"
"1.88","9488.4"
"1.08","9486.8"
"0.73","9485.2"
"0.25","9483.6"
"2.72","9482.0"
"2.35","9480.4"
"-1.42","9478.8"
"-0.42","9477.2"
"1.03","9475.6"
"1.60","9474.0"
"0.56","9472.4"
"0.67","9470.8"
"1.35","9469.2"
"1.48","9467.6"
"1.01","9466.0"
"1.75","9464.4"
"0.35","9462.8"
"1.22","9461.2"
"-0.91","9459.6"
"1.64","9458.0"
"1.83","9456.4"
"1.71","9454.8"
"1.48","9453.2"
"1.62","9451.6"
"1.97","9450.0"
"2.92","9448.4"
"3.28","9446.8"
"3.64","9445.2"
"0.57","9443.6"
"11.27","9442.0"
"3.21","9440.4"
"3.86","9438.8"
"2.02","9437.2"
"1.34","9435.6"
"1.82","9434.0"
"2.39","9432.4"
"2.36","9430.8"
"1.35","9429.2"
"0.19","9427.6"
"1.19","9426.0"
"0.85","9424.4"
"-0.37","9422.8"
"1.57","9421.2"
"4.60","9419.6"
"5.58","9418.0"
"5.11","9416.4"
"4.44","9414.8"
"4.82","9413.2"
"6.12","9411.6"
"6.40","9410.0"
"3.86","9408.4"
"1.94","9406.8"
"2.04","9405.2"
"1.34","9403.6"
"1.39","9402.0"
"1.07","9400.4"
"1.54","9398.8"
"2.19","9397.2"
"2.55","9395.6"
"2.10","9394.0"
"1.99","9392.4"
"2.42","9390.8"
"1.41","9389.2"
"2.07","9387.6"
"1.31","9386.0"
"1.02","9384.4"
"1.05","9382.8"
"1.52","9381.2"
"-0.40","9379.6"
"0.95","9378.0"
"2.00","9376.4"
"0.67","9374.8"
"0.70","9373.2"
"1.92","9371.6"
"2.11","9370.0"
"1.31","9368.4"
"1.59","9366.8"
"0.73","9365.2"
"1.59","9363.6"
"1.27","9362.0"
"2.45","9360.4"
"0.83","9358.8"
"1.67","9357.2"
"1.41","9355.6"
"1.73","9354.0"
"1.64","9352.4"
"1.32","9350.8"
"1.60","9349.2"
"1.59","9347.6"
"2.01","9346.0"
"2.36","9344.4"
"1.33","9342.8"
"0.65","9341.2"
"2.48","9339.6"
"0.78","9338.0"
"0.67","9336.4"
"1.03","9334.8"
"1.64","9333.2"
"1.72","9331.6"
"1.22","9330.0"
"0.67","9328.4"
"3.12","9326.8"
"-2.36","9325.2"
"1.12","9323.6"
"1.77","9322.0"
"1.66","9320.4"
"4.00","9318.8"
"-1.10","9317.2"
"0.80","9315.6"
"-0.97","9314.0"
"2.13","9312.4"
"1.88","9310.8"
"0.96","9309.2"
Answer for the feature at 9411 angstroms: H-alpha 6563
